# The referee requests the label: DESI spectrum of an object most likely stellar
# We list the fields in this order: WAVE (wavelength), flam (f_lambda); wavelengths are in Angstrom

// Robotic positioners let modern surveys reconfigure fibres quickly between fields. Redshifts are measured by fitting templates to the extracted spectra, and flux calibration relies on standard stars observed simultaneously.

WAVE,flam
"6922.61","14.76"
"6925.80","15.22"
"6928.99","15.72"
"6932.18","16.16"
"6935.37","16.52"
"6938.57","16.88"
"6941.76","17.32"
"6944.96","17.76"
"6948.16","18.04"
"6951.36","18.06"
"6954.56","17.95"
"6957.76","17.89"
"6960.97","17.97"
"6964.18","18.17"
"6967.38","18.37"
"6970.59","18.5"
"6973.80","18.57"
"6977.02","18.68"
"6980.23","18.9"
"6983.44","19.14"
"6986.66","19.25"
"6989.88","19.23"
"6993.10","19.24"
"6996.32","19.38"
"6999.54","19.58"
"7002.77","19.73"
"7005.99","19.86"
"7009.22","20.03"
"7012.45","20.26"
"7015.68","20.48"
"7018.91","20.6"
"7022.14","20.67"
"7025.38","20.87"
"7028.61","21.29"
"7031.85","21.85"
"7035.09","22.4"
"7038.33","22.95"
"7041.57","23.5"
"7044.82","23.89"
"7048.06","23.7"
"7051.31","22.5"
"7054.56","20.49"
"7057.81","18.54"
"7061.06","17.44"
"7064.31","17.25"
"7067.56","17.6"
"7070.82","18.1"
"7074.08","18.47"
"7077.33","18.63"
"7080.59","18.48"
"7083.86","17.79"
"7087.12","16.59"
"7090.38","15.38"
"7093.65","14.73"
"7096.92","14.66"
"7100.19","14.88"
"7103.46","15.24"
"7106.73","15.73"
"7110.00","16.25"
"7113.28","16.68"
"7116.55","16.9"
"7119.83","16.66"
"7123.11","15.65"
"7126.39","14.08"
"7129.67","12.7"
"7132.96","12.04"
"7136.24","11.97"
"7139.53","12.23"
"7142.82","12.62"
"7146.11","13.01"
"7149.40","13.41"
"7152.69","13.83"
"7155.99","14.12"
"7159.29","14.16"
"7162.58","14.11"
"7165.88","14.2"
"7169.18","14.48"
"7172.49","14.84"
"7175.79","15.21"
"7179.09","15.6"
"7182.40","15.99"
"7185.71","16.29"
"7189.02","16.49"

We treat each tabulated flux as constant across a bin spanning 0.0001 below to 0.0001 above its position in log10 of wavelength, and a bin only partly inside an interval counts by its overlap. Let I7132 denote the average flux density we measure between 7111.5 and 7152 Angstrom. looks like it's 14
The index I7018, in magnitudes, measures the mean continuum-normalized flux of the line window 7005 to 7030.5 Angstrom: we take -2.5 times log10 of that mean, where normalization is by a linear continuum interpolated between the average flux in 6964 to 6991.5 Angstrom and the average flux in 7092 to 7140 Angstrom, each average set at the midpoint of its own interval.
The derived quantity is -0.17 mag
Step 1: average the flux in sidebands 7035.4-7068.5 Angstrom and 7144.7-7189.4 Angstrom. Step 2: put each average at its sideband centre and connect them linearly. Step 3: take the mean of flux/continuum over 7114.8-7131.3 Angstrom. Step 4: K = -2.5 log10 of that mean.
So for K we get 0.12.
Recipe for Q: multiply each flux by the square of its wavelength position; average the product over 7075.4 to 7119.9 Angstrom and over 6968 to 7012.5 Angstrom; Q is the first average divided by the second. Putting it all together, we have 0.87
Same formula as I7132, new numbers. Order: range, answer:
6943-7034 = 19.3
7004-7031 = 20.5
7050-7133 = 16.7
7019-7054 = 22.2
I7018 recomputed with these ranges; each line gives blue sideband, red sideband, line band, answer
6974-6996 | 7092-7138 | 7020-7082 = -0.20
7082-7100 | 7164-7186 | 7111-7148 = 0.10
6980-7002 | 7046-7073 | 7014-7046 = -0.13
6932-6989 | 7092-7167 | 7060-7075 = -0.13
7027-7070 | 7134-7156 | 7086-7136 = 0.04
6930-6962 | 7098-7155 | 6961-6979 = -0.09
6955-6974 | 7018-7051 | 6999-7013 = 0.04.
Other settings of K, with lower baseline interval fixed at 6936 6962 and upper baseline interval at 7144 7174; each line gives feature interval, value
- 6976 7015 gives -0.16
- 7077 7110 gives -0.07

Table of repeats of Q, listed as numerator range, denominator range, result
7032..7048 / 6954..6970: 1.31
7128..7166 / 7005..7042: 0.64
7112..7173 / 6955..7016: 0.77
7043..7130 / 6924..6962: 1.06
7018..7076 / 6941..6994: 1.15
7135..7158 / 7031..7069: 0.64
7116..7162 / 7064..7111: 0.84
